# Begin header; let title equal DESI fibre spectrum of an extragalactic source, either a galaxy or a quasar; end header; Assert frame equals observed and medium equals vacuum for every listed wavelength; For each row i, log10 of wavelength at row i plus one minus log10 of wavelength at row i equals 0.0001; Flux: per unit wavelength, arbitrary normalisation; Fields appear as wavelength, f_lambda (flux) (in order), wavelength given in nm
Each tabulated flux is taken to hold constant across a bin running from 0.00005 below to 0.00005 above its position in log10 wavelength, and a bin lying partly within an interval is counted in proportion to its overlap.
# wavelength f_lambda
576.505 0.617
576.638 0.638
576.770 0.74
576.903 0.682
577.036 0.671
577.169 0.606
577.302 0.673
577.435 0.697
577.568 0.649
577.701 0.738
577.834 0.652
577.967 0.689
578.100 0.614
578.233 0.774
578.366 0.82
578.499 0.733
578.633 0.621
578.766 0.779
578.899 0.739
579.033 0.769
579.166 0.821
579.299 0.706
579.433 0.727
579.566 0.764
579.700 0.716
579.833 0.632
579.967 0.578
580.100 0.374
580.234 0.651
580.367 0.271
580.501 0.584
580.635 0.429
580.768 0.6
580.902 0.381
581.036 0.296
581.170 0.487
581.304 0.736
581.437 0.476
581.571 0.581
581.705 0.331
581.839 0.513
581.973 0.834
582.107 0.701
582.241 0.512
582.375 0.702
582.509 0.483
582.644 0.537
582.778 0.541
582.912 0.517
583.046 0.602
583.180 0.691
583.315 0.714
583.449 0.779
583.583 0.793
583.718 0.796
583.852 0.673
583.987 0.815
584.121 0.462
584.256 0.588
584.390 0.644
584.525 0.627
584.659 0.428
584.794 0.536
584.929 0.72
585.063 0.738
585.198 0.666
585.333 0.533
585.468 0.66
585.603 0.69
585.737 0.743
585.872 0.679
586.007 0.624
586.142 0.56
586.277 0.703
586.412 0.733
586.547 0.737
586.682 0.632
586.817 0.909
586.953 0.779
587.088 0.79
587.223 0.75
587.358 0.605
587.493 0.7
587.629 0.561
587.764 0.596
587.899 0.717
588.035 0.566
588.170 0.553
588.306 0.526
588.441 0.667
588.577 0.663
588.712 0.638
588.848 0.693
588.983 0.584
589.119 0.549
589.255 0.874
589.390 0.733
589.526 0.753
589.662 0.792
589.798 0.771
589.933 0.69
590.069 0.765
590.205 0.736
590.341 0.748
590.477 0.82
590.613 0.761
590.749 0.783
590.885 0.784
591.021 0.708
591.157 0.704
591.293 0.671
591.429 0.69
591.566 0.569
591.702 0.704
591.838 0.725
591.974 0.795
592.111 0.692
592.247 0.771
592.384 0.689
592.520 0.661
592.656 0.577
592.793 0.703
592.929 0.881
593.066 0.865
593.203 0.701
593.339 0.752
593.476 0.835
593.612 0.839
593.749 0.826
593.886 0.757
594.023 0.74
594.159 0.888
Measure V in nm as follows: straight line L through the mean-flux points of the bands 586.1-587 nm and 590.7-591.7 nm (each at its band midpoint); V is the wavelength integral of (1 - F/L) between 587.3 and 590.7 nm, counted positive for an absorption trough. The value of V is 0.13 nm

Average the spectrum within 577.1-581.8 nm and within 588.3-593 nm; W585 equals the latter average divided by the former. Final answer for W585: 1.15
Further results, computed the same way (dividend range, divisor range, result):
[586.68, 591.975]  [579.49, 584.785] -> 1.20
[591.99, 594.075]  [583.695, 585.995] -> 1.17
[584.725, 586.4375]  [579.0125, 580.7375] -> 1.07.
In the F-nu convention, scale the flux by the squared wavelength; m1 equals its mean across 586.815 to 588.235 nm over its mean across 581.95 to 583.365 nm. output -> 1.12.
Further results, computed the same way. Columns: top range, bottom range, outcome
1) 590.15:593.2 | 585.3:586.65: 1.11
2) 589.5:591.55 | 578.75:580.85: 1.22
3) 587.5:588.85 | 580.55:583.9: 1.07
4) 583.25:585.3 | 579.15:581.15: 1.20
